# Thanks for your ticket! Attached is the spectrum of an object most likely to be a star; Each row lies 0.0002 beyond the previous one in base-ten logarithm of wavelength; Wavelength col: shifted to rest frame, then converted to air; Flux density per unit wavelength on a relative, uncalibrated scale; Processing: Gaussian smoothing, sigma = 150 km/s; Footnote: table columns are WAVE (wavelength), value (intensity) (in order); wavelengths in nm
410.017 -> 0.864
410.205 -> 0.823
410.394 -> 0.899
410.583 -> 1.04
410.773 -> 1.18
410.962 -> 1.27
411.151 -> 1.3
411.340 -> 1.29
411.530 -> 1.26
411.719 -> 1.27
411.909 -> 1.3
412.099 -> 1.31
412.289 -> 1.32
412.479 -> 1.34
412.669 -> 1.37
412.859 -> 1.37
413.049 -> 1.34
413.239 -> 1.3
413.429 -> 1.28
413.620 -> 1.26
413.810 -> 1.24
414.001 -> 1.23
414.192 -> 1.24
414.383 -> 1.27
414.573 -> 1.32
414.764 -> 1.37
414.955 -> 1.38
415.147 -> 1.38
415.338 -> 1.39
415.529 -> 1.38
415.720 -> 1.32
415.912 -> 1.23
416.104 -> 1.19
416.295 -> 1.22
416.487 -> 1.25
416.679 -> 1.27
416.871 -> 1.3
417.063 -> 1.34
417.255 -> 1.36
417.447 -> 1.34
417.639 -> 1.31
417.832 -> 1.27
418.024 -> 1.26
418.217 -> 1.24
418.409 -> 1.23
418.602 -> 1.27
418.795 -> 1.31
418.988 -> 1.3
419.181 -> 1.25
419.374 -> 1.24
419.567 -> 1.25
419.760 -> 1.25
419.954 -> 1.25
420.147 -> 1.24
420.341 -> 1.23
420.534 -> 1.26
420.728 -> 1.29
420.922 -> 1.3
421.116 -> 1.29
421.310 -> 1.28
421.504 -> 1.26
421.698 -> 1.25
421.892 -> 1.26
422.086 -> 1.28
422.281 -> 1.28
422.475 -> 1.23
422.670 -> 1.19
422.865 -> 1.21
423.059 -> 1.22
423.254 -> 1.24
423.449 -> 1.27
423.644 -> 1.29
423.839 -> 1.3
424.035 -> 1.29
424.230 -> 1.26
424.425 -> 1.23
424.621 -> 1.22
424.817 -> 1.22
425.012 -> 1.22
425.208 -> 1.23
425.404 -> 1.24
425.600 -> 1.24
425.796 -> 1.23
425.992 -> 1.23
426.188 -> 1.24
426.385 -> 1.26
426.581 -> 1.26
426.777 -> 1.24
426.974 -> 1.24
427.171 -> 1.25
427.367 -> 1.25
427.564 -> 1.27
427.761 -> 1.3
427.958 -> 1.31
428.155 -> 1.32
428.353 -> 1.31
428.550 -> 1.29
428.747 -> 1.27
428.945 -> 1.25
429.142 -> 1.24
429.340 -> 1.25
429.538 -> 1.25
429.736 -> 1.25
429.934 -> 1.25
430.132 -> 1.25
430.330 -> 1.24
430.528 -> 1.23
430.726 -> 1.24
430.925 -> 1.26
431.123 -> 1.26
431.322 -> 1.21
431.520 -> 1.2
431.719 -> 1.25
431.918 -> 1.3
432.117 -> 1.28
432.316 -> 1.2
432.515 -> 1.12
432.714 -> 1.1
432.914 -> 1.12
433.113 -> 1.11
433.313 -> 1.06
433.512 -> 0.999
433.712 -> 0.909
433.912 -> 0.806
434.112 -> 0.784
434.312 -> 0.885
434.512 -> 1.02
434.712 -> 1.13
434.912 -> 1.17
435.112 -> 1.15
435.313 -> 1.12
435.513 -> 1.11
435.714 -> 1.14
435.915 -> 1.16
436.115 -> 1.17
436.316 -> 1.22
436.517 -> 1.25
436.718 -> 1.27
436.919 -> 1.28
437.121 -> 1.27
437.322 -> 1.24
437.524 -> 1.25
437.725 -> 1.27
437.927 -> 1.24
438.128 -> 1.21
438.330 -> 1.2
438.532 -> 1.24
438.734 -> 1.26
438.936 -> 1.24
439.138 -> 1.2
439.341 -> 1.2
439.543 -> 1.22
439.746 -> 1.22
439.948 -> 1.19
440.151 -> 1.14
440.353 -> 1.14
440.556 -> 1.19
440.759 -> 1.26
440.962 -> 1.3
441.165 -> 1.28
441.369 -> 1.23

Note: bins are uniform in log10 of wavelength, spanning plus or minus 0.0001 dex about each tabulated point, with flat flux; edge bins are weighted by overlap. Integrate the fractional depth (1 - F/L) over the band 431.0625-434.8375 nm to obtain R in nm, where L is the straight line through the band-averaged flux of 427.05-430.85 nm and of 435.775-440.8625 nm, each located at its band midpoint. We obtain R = 0.47 nm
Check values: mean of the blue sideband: 1.26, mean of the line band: 1.09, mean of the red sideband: 1.22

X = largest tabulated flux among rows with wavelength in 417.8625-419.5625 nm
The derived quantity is 1.31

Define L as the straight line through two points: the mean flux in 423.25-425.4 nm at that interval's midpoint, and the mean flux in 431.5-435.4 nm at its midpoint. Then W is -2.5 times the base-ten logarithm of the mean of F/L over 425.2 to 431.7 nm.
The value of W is -0.07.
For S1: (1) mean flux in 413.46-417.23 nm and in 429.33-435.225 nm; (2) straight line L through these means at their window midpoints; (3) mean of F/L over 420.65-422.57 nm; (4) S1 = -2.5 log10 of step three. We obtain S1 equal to -0.03 mag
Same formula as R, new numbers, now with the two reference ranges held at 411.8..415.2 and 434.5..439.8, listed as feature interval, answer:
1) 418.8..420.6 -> 0.04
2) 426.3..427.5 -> 0.00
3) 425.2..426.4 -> 0.02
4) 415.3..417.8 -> 0.00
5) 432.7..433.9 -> 0.19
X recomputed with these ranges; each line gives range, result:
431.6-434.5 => 1.3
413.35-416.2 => 1.39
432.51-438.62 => 1.28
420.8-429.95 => 1.32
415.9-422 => 1.36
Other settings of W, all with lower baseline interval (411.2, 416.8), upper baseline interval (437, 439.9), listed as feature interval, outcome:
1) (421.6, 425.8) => 0.023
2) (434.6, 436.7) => 0.067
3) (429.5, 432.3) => 0.006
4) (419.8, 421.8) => 0.014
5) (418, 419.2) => 0.017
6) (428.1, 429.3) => -0.015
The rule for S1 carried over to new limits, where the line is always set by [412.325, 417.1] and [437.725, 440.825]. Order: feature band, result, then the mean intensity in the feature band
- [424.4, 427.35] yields 0.02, 1.24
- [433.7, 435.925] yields 0.19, 1.03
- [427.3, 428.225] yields -0.03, 1.29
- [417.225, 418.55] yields 0.01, 1.28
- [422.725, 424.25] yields 0.01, 1.26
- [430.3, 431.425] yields 0.00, 1.24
